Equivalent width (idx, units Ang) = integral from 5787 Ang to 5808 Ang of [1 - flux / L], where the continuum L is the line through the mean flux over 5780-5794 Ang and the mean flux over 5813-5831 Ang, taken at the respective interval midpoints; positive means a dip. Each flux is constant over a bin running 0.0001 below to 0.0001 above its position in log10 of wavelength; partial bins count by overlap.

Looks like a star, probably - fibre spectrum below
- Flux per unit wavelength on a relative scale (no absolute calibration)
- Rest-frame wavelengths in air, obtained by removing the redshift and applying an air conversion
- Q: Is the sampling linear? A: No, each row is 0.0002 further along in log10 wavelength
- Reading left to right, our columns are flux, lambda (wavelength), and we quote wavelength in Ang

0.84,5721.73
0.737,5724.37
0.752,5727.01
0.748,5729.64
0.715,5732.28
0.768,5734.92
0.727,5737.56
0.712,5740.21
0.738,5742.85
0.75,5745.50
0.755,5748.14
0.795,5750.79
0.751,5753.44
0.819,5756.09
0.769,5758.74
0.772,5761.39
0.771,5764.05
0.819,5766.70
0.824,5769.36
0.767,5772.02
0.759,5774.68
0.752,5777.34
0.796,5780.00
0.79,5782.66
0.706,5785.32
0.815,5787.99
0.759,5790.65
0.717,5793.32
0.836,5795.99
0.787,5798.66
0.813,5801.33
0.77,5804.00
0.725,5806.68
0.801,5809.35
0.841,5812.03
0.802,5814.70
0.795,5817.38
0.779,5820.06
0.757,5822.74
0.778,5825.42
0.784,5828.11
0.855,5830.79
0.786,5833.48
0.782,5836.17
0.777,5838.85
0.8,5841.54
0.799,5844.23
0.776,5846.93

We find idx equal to -0.2 Ang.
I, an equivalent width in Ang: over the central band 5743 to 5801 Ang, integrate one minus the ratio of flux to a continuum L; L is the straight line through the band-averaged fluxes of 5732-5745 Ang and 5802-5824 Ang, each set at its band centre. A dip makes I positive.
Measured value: -1.5 Ang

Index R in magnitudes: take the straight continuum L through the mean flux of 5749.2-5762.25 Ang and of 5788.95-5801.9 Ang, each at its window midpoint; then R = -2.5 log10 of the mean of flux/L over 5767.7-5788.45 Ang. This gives 0.01 mag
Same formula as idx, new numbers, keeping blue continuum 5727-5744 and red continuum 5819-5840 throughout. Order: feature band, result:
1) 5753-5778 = -1.0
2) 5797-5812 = -0.2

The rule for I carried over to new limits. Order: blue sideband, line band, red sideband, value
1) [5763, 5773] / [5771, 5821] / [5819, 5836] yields 0.9 Ang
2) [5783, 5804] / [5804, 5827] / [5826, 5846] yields 0.1 Ang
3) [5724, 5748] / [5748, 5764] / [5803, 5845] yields -0.6 Ang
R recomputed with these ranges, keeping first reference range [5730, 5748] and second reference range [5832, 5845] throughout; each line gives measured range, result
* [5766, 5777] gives -0.05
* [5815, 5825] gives 0.00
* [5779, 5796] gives -0.01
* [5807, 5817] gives -0.04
